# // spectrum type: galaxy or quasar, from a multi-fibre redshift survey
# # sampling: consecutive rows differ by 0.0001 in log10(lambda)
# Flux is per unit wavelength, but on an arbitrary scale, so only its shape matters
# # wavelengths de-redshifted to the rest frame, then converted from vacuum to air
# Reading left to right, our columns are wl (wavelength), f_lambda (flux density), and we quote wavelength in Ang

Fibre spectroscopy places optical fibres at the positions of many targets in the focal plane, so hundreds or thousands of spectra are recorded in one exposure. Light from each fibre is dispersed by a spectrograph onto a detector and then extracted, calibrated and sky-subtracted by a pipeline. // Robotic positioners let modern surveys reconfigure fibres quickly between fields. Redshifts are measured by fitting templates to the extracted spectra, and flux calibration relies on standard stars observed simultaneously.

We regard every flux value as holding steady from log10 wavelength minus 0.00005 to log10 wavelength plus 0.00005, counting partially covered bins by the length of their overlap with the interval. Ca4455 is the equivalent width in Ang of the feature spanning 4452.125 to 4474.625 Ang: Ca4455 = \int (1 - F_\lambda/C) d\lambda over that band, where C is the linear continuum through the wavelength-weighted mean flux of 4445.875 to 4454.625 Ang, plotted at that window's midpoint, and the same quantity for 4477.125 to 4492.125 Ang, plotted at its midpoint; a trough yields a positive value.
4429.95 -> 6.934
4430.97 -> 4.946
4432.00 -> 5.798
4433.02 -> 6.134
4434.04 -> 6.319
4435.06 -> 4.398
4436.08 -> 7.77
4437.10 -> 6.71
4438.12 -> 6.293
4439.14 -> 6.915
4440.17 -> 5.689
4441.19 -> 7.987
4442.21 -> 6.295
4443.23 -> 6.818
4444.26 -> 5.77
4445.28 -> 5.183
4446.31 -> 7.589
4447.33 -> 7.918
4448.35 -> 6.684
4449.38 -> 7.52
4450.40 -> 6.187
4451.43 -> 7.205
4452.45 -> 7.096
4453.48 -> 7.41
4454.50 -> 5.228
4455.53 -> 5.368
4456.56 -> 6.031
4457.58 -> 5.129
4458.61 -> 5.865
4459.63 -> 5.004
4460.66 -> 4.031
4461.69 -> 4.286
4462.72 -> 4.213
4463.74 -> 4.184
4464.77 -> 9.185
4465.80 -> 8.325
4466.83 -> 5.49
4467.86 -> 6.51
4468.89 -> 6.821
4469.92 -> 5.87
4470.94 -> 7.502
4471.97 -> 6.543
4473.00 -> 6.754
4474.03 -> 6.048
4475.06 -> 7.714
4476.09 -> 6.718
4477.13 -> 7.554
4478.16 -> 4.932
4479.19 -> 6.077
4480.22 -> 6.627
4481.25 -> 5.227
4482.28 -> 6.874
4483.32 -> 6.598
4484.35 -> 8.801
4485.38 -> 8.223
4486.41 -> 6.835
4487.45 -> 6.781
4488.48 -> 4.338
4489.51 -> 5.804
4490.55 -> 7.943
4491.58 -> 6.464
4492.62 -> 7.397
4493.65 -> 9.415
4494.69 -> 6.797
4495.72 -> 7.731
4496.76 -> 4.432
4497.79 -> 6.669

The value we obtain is 2.7 Ang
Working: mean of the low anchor 7.06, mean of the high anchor 6.57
